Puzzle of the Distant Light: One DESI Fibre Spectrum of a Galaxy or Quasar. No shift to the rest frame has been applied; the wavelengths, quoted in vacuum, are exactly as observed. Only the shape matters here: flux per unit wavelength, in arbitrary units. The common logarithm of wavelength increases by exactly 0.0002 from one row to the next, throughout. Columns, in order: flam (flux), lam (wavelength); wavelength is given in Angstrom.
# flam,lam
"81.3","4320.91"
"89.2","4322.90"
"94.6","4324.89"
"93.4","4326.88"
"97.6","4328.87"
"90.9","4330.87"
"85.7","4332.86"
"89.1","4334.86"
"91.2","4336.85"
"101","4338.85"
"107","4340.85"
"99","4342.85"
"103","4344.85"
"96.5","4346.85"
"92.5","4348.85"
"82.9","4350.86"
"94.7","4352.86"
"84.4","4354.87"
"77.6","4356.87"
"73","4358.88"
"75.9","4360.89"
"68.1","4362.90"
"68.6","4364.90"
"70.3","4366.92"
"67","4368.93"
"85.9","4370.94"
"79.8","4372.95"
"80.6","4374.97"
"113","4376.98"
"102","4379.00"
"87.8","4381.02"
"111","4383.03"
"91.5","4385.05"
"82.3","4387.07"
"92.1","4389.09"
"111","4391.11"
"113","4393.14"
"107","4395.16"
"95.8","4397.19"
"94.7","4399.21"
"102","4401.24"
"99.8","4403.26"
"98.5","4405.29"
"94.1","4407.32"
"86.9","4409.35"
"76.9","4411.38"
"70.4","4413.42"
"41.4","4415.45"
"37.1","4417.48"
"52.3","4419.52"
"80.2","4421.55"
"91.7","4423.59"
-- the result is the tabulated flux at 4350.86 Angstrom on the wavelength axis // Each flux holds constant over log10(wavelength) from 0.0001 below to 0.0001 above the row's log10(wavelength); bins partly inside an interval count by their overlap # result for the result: 82.9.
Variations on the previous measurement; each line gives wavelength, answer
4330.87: 90.9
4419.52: 52.3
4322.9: 89.2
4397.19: 95.8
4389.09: 92.1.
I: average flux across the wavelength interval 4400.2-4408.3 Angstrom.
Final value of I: 98.6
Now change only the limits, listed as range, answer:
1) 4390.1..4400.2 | 104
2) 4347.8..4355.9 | 88.6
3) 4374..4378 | 97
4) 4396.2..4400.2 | 95.4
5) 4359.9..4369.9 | 70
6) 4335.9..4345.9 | 100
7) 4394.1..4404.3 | 100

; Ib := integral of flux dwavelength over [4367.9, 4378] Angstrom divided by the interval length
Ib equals 85.3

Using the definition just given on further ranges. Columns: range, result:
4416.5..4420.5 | 44.6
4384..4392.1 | 94.3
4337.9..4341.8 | 104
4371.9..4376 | 80.5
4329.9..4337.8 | 89.3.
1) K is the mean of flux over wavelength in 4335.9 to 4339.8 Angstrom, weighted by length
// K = 96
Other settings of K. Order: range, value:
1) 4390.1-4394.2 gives 112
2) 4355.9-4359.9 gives 75.2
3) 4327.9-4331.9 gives 94.1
